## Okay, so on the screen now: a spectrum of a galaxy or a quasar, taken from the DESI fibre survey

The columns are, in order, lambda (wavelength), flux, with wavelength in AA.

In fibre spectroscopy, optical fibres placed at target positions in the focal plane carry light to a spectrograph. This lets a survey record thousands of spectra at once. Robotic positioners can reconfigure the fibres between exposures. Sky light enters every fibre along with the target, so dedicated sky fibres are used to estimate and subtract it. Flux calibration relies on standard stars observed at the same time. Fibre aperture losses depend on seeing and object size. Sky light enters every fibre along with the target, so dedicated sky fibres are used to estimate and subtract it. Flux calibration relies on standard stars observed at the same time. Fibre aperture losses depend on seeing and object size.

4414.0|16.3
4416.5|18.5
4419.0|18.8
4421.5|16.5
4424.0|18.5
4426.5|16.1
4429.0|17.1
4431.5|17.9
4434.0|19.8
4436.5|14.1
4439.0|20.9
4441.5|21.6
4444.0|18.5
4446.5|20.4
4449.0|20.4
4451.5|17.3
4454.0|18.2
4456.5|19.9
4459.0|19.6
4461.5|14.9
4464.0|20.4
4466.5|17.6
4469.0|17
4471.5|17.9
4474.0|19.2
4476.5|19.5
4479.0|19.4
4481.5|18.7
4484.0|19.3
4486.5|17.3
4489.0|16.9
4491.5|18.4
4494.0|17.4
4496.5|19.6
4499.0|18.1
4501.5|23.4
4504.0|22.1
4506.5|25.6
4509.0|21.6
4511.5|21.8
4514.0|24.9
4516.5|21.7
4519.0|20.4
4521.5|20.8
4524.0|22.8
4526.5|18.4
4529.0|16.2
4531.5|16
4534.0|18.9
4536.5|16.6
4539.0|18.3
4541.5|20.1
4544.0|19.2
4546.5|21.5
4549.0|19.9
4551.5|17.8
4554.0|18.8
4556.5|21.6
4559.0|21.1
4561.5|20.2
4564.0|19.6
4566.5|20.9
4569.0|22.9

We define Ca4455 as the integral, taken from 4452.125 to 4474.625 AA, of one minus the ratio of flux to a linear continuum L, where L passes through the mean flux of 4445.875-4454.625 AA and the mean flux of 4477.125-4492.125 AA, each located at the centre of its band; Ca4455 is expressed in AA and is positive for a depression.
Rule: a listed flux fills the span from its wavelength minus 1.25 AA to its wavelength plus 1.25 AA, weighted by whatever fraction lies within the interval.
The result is 0.6 AA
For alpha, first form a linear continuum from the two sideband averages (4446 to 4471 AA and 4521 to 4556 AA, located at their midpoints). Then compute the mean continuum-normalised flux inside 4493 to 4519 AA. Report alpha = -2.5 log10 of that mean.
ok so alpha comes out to -0.15 mag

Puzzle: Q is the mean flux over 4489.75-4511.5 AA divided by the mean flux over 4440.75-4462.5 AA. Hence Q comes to 1.1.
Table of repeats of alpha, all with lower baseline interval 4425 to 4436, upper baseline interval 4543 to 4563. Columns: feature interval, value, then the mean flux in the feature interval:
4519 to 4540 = 0.05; 18.6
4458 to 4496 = 0.01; 18.3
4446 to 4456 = -0.07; 19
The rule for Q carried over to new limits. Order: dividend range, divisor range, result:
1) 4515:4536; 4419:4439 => 1.11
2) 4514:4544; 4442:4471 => 1.04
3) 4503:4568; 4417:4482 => 1.10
